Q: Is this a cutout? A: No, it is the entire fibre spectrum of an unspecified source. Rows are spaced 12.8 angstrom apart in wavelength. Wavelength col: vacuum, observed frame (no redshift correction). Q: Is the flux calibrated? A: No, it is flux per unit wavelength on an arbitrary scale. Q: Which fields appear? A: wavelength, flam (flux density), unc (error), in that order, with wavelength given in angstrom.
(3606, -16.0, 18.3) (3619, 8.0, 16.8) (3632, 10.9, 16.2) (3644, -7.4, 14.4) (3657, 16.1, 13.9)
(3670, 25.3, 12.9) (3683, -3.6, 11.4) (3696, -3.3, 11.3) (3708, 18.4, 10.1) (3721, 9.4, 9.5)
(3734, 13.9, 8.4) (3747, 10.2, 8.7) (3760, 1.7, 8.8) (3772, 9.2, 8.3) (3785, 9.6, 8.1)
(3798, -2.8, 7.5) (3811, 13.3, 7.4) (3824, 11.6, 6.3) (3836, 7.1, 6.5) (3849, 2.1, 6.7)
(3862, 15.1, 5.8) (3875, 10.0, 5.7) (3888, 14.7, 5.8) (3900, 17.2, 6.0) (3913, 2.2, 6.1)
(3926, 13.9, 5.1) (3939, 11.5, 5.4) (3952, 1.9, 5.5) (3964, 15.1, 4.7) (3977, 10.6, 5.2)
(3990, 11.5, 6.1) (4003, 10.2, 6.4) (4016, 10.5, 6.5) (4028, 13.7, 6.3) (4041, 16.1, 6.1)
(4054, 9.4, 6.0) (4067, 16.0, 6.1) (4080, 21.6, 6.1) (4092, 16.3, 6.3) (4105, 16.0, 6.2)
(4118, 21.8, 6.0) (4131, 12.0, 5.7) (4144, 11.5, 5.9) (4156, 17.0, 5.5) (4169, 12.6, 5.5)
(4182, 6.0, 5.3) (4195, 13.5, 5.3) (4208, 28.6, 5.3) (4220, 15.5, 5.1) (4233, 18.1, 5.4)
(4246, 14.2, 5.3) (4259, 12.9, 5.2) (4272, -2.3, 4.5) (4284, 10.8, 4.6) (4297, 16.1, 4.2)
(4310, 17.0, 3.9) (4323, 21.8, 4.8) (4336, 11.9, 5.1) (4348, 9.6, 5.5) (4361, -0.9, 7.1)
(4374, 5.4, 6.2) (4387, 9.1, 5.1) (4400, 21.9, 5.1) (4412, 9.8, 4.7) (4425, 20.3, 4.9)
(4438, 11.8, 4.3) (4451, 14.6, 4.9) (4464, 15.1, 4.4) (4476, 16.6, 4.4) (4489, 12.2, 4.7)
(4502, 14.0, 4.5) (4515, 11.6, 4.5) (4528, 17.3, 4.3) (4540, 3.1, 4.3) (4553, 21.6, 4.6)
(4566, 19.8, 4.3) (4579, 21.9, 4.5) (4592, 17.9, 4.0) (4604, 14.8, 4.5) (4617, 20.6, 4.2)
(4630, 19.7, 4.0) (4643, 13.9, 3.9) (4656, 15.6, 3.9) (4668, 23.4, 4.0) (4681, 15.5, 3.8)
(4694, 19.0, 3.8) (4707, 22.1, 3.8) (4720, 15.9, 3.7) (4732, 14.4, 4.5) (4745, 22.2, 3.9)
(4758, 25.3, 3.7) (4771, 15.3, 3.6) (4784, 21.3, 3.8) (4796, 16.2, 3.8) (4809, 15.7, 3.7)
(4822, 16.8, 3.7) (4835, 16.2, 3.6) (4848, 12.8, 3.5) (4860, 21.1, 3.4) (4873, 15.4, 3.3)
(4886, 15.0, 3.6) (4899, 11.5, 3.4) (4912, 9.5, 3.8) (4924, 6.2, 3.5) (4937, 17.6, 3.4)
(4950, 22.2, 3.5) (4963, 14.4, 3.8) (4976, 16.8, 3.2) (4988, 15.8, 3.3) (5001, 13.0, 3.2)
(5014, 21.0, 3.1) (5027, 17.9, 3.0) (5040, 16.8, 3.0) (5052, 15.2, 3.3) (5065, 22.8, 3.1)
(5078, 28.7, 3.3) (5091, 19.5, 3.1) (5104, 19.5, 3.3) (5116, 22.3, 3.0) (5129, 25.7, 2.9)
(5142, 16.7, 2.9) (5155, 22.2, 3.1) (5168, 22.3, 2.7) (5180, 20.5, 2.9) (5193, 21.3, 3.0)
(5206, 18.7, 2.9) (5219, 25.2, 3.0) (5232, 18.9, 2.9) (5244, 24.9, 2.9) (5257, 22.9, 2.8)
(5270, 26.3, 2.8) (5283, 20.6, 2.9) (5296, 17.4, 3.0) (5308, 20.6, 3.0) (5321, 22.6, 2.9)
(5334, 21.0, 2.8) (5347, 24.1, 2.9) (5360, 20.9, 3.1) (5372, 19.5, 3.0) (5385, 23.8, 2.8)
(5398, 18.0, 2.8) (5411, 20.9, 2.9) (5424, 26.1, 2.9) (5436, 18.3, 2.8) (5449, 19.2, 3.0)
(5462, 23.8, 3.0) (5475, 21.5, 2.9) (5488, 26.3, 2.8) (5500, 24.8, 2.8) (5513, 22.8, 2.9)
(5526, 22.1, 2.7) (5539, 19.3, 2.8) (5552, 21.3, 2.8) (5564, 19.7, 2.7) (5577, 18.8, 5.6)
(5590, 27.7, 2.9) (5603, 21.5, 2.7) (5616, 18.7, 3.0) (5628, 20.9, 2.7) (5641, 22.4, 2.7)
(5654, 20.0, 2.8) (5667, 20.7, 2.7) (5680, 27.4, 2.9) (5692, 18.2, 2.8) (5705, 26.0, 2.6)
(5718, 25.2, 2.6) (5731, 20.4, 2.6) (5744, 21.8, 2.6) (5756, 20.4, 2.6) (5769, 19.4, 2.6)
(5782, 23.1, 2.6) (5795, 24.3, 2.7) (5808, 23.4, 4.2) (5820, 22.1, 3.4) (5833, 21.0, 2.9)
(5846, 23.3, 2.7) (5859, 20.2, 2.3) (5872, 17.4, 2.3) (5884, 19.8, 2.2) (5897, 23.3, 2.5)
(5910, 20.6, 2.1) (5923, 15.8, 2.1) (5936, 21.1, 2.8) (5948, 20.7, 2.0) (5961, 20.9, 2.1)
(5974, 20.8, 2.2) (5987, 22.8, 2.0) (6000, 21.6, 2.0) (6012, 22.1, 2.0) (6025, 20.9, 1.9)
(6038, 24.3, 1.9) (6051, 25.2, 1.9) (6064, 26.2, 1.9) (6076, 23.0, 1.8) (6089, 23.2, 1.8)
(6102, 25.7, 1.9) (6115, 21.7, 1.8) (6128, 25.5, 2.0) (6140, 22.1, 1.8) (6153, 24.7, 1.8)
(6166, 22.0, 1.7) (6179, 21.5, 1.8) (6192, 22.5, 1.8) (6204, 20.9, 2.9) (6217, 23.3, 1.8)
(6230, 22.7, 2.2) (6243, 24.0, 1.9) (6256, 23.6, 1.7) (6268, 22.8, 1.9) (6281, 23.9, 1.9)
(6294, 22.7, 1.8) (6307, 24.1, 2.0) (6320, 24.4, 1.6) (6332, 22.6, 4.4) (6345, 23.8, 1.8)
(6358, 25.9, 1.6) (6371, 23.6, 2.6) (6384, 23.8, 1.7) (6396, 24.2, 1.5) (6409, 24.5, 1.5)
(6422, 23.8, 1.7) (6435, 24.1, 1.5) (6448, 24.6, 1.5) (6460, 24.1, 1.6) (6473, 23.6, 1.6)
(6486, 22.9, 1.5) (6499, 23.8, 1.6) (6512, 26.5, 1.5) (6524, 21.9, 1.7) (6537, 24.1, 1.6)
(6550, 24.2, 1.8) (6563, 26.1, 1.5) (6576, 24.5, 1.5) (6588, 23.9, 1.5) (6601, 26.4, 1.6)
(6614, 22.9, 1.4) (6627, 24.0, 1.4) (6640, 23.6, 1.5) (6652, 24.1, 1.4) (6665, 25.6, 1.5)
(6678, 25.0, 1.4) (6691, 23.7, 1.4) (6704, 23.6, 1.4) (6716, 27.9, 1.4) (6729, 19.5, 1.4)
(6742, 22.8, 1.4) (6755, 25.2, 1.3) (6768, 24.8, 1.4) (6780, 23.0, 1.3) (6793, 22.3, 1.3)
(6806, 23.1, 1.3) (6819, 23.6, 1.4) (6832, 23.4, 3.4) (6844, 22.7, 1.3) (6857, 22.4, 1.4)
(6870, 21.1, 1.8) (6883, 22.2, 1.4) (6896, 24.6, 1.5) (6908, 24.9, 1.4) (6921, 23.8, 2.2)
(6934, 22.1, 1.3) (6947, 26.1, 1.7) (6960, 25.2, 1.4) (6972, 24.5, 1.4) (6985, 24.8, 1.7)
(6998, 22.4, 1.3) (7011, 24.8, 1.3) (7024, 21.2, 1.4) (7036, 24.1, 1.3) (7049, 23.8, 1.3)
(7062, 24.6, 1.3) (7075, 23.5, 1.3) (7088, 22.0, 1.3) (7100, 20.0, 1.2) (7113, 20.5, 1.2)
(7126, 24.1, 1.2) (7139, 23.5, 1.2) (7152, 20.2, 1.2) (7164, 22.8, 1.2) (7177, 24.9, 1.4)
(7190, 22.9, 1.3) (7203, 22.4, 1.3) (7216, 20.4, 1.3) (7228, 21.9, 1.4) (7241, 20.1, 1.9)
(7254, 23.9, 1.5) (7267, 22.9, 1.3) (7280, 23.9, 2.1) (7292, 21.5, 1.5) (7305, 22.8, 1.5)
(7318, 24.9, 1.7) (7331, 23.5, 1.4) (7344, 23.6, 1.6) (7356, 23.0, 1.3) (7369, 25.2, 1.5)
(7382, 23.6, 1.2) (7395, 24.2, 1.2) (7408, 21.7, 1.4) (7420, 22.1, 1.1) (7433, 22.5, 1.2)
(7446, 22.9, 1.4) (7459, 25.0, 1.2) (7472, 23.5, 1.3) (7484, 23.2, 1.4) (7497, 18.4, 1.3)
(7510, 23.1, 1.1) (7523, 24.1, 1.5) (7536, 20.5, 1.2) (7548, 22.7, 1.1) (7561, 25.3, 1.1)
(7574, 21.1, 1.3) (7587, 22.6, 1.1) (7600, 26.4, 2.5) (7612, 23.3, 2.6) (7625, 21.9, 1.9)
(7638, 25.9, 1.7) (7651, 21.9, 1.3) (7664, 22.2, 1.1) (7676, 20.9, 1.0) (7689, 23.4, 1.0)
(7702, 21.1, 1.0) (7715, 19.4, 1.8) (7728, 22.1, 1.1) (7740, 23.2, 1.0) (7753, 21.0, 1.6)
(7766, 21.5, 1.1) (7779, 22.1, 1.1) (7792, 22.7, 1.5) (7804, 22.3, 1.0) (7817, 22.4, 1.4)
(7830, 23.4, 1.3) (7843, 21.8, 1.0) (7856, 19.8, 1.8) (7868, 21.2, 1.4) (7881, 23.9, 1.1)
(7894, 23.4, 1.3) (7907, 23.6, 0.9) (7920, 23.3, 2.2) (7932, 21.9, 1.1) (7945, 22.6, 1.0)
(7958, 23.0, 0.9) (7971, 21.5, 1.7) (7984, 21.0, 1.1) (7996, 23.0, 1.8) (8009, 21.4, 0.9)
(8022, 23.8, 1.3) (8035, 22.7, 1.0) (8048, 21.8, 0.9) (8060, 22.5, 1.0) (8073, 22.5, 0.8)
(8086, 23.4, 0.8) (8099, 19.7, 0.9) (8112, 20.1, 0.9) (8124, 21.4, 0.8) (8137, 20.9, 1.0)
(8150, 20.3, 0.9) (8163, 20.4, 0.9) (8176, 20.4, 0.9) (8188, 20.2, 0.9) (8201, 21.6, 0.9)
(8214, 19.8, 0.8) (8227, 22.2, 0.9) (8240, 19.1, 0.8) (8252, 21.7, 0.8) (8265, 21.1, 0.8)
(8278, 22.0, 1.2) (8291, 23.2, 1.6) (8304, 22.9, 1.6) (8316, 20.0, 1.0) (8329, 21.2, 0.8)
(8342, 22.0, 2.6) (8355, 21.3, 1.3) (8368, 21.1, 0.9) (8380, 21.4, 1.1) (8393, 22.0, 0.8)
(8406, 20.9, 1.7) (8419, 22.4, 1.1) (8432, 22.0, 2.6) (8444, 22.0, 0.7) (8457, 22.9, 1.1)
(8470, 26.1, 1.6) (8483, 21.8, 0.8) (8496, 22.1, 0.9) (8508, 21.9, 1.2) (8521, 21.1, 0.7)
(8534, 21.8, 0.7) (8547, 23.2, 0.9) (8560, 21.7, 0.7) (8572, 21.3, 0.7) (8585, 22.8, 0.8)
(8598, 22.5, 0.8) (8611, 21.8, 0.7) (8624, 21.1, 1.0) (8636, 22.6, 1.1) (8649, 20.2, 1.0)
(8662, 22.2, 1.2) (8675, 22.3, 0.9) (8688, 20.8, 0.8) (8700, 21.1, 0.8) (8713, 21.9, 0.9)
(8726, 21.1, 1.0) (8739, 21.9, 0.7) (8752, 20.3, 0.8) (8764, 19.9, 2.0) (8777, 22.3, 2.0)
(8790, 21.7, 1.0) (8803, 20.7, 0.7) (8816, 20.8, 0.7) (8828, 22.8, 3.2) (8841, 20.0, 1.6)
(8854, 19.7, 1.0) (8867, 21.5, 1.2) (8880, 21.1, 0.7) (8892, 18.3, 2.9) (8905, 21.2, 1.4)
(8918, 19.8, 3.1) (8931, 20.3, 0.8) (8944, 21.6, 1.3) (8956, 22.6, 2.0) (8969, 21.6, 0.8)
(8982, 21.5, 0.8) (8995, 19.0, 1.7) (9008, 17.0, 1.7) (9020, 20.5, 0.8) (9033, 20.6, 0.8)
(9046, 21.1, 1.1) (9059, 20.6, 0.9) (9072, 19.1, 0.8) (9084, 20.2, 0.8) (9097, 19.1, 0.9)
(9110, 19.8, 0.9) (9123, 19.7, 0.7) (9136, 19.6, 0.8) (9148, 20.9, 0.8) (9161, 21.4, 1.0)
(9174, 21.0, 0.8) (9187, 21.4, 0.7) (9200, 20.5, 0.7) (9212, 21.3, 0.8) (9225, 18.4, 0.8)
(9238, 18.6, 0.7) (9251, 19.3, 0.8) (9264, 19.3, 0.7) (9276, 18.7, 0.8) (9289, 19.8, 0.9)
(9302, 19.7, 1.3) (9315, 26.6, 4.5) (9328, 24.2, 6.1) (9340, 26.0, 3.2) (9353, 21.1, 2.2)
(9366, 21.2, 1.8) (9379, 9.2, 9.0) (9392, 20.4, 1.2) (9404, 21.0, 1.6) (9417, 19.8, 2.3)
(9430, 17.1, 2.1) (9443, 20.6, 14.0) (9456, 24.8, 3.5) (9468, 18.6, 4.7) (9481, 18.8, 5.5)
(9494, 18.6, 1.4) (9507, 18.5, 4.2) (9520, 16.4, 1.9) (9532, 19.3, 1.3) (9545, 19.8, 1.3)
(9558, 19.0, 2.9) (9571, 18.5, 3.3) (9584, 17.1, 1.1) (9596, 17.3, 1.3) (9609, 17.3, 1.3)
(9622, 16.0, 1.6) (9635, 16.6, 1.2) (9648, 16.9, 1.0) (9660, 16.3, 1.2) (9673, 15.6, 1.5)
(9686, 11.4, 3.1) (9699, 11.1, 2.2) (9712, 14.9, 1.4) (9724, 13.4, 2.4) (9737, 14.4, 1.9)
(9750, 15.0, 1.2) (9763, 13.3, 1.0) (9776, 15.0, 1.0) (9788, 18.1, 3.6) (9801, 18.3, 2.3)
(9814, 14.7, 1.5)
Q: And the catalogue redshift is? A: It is 0.14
